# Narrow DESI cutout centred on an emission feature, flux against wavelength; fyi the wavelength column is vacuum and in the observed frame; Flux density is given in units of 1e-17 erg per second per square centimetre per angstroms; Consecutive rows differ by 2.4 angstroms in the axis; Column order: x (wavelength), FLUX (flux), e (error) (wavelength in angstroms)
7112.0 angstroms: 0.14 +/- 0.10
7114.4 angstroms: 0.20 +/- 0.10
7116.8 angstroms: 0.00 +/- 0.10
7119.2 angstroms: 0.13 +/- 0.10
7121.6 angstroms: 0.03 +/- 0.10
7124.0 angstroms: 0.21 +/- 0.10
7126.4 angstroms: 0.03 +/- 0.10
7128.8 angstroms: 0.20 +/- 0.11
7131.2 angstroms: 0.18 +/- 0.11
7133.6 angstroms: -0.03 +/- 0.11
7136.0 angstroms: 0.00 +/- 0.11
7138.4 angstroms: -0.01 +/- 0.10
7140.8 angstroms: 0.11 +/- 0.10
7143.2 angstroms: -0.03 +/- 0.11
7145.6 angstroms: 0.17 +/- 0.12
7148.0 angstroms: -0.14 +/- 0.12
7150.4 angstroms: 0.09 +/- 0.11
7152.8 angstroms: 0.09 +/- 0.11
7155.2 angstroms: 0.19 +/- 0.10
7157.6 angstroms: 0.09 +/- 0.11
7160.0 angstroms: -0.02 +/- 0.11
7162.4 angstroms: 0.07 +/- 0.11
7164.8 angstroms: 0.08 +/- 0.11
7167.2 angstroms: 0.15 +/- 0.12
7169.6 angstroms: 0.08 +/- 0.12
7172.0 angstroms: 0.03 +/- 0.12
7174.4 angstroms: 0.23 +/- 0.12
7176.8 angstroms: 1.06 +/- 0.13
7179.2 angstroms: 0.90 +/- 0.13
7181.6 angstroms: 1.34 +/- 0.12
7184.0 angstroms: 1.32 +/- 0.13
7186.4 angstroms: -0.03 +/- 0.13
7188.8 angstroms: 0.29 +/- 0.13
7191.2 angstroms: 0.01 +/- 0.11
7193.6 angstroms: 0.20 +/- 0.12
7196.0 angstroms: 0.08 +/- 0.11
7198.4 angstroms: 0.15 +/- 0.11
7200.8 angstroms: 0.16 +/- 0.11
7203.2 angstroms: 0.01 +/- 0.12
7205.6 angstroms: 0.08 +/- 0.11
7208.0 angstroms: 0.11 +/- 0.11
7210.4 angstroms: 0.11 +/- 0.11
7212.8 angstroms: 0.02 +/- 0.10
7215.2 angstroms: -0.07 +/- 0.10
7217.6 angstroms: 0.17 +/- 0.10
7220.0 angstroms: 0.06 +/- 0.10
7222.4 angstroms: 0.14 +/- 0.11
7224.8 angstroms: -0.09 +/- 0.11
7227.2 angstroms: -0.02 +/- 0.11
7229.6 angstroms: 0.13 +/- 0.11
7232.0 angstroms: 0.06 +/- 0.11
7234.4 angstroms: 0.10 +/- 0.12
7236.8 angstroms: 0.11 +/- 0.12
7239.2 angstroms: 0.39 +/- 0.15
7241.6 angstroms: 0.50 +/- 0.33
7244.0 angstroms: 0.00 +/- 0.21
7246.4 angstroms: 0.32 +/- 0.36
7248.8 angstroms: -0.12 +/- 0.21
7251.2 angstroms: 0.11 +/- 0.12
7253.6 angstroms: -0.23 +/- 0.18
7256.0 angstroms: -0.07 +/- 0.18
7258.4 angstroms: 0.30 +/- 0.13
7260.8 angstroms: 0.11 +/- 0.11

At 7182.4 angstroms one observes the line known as [O II]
